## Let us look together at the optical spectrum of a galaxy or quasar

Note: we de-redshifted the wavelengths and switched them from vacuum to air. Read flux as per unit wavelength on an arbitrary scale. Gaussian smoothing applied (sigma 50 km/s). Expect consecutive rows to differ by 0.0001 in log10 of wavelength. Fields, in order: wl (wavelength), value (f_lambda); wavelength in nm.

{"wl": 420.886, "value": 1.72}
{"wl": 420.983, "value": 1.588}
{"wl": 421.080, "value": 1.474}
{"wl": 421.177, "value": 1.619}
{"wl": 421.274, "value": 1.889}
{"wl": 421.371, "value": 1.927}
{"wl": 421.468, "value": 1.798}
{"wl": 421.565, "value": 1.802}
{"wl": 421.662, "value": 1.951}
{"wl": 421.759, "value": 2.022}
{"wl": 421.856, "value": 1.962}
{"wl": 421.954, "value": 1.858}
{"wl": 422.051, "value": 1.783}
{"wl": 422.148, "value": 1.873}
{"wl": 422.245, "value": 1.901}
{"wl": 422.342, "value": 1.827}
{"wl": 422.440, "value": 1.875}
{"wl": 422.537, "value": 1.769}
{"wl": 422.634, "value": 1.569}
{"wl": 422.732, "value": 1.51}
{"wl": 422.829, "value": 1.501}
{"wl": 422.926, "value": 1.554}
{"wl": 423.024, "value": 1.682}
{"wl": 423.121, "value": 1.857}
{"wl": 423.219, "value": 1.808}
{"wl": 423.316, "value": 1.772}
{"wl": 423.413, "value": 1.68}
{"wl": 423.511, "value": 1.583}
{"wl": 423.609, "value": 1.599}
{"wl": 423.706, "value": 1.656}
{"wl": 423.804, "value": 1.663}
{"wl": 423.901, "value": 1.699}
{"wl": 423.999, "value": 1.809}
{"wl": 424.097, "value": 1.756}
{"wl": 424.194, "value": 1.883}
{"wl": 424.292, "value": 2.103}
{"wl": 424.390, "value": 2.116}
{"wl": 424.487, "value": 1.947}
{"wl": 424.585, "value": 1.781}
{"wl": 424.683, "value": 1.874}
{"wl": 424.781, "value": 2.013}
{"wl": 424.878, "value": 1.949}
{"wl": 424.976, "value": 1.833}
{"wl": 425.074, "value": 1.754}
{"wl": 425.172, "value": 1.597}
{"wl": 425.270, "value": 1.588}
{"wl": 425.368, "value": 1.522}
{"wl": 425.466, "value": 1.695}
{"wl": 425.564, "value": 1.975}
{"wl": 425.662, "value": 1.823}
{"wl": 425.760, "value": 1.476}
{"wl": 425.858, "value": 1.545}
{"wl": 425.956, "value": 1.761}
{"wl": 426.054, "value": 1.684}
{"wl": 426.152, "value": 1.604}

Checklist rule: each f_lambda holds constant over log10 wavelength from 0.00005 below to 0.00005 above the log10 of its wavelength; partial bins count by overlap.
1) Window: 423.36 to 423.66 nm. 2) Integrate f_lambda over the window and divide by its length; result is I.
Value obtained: 1.62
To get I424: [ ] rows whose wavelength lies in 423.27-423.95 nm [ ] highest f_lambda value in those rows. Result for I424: 1.772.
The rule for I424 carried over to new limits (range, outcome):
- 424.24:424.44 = 2.116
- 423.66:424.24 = 1.883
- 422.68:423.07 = 1.682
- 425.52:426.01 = 1.975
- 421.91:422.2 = 1.873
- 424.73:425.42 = 2.013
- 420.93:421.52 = 1.927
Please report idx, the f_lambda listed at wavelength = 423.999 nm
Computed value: 1.809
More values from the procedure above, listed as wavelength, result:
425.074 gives 1.754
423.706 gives 1.656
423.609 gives 1.599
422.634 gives 1.569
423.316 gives 1.772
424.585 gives 1.781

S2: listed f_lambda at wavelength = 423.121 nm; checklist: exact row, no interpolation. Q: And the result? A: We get 1.857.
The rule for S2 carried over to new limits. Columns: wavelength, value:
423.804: 1.663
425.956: 1.761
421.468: 1.798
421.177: 1.619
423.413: 1.68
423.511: 1.583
